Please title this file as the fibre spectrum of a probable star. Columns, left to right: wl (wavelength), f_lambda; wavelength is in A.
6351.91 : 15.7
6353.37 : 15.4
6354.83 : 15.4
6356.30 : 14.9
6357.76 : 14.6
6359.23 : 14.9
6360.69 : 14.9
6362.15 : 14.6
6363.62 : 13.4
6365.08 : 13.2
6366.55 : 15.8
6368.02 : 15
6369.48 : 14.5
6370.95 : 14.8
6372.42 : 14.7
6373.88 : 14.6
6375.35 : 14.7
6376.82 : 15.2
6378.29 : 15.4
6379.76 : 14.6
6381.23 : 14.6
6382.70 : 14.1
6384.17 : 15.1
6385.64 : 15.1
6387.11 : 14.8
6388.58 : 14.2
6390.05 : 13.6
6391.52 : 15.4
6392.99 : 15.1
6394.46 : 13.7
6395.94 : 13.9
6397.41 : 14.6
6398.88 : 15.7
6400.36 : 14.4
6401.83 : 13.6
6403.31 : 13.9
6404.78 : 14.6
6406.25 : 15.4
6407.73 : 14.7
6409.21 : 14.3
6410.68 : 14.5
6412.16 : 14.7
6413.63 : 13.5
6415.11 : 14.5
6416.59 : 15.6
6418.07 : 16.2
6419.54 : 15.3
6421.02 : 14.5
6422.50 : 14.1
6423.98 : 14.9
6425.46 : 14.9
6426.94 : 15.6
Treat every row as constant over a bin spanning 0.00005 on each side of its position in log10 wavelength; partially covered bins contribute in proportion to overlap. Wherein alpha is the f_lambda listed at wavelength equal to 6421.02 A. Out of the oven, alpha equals 14.5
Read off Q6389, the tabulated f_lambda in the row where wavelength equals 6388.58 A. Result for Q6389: 14.2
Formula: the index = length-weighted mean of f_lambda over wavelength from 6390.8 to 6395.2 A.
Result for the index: 14.7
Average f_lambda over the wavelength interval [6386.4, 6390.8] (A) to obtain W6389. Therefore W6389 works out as 14.2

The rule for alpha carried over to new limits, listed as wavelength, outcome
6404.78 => 14.6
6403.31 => 13.9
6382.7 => 14.1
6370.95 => 14.8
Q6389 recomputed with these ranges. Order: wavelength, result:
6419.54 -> 15.3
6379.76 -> 14.6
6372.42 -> 14.7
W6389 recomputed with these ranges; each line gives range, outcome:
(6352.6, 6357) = 15.2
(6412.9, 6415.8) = 14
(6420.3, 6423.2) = 14.3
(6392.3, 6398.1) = 14.3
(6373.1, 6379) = 15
